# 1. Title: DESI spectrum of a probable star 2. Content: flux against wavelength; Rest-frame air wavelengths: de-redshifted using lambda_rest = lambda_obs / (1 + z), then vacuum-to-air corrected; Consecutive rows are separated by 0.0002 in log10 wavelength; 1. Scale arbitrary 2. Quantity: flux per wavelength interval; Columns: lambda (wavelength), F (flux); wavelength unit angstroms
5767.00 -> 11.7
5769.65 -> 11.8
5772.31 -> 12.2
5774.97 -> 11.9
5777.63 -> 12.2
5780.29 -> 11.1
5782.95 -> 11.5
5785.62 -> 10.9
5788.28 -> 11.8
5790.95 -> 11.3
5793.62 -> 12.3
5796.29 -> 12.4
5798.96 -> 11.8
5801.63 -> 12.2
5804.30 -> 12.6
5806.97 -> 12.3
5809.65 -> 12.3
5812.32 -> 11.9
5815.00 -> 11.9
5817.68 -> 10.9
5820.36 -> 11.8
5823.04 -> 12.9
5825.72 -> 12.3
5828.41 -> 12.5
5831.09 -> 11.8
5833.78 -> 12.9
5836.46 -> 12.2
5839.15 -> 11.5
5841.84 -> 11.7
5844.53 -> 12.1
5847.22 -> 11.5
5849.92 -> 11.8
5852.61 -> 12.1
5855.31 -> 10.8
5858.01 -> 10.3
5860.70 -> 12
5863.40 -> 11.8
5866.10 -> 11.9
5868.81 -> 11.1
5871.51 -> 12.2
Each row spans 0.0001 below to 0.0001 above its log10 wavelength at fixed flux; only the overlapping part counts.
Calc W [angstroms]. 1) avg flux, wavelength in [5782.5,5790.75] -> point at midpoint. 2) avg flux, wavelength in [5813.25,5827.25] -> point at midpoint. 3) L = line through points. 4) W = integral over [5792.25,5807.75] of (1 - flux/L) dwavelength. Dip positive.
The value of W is -0.88 angstroms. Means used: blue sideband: 11.4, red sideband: 12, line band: 12.3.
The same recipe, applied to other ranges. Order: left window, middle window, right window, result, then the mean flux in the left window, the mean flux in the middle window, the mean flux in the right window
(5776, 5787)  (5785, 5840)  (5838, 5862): -2.7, 11.4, 12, 11.5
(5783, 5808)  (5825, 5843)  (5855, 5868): -0.8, 11.9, 12.1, 11.4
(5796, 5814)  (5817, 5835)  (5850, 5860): -0.6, 12.2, 12.2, 11.2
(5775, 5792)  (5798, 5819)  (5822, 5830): 0.2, 11.5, 12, 12.5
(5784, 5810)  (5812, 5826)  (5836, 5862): -0.1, 12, 11.9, 11.6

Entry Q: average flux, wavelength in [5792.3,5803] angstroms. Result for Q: 12.2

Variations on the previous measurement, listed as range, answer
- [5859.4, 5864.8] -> 11.9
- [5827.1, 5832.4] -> 12.2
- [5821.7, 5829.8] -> 12.6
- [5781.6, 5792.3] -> 11.4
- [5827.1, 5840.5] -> 12.2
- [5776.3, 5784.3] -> 11.6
